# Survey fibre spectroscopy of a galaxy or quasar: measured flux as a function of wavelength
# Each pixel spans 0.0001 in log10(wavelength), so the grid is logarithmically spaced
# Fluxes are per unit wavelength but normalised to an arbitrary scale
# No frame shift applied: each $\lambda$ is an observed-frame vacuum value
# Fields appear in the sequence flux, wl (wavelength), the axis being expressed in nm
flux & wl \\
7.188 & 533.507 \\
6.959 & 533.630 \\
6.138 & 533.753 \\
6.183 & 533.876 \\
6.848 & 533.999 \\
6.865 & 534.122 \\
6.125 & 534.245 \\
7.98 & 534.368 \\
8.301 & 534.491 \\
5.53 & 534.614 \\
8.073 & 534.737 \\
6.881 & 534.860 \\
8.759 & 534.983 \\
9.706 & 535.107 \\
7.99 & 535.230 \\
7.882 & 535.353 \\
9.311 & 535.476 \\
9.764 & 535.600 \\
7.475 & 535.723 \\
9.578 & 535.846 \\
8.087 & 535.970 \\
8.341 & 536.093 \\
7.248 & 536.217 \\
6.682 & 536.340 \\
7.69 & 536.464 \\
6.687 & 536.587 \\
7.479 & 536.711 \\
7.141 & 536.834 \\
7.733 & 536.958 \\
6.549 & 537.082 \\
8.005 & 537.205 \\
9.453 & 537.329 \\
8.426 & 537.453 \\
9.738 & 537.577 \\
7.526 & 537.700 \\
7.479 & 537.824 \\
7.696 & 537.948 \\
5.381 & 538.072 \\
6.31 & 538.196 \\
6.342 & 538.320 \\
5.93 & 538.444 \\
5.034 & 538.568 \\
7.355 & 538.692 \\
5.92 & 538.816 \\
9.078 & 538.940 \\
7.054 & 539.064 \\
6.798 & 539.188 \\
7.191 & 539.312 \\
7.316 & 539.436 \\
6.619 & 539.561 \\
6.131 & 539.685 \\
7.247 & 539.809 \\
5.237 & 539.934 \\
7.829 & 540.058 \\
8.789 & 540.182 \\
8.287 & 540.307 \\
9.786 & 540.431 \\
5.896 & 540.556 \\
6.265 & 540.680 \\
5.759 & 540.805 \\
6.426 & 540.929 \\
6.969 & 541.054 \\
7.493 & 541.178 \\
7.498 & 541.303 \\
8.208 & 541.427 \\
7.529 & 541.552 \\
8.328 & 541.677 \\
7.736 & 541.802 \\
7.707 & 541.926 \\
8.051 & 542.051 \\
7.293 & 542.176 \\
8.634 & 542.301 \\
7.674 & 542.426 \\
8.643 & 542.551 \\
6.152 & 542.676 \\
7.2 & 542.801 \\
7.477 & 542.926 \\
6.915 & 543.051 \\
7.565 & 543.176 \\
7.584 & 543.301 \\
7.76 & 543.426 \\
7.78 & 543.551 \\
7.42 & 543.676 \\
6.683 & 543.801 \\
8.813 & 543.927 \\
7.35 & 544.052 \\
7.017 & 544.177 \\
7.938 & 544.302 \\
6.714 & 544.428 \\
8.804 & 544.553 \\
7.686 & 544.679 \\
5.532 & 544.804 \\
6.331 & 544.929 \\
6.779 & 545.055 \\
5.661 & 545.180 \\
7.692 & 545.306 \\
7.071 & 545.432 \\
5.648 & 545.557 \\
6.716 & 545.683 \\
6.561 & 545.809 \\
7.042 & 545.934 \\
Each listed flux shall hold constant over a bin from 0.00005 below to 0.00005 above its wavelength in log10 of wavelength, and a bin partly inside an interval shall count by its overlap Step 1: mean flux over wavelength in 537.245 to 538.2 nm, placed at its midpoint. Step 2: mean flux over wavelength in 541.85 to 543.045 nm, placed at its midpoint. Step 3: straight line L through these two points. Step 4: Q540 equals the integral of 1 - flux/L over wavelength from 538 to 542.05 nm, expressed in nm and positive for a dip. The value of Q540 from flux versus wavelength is 0.35 nm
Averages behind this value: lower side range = 7.84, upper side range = 7.61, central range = 7.06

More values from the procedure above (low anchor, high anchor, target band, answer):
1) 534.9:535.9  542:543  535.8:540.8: 0.597 nm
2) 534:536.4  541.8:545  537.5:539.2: 0.164 nm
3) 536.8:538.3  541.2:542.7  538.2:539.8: 0.195 nm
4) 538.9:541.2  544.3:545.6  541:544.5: -0.296 nm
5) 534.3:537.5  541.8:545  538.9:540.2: 0.100 nm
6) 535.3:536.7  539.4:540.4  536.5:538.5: 0.096 nm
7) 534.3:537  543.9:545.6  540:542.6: -0.095 nm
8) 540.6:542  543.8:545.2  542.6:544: -0.040 nm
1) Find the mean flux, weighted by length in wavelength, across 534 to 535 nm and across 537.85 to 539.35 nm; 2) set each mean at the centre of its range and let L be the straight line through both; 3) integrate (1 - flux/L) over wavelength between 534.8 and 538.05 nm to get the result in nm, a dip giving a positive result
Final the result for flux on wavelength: -0.49 nm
